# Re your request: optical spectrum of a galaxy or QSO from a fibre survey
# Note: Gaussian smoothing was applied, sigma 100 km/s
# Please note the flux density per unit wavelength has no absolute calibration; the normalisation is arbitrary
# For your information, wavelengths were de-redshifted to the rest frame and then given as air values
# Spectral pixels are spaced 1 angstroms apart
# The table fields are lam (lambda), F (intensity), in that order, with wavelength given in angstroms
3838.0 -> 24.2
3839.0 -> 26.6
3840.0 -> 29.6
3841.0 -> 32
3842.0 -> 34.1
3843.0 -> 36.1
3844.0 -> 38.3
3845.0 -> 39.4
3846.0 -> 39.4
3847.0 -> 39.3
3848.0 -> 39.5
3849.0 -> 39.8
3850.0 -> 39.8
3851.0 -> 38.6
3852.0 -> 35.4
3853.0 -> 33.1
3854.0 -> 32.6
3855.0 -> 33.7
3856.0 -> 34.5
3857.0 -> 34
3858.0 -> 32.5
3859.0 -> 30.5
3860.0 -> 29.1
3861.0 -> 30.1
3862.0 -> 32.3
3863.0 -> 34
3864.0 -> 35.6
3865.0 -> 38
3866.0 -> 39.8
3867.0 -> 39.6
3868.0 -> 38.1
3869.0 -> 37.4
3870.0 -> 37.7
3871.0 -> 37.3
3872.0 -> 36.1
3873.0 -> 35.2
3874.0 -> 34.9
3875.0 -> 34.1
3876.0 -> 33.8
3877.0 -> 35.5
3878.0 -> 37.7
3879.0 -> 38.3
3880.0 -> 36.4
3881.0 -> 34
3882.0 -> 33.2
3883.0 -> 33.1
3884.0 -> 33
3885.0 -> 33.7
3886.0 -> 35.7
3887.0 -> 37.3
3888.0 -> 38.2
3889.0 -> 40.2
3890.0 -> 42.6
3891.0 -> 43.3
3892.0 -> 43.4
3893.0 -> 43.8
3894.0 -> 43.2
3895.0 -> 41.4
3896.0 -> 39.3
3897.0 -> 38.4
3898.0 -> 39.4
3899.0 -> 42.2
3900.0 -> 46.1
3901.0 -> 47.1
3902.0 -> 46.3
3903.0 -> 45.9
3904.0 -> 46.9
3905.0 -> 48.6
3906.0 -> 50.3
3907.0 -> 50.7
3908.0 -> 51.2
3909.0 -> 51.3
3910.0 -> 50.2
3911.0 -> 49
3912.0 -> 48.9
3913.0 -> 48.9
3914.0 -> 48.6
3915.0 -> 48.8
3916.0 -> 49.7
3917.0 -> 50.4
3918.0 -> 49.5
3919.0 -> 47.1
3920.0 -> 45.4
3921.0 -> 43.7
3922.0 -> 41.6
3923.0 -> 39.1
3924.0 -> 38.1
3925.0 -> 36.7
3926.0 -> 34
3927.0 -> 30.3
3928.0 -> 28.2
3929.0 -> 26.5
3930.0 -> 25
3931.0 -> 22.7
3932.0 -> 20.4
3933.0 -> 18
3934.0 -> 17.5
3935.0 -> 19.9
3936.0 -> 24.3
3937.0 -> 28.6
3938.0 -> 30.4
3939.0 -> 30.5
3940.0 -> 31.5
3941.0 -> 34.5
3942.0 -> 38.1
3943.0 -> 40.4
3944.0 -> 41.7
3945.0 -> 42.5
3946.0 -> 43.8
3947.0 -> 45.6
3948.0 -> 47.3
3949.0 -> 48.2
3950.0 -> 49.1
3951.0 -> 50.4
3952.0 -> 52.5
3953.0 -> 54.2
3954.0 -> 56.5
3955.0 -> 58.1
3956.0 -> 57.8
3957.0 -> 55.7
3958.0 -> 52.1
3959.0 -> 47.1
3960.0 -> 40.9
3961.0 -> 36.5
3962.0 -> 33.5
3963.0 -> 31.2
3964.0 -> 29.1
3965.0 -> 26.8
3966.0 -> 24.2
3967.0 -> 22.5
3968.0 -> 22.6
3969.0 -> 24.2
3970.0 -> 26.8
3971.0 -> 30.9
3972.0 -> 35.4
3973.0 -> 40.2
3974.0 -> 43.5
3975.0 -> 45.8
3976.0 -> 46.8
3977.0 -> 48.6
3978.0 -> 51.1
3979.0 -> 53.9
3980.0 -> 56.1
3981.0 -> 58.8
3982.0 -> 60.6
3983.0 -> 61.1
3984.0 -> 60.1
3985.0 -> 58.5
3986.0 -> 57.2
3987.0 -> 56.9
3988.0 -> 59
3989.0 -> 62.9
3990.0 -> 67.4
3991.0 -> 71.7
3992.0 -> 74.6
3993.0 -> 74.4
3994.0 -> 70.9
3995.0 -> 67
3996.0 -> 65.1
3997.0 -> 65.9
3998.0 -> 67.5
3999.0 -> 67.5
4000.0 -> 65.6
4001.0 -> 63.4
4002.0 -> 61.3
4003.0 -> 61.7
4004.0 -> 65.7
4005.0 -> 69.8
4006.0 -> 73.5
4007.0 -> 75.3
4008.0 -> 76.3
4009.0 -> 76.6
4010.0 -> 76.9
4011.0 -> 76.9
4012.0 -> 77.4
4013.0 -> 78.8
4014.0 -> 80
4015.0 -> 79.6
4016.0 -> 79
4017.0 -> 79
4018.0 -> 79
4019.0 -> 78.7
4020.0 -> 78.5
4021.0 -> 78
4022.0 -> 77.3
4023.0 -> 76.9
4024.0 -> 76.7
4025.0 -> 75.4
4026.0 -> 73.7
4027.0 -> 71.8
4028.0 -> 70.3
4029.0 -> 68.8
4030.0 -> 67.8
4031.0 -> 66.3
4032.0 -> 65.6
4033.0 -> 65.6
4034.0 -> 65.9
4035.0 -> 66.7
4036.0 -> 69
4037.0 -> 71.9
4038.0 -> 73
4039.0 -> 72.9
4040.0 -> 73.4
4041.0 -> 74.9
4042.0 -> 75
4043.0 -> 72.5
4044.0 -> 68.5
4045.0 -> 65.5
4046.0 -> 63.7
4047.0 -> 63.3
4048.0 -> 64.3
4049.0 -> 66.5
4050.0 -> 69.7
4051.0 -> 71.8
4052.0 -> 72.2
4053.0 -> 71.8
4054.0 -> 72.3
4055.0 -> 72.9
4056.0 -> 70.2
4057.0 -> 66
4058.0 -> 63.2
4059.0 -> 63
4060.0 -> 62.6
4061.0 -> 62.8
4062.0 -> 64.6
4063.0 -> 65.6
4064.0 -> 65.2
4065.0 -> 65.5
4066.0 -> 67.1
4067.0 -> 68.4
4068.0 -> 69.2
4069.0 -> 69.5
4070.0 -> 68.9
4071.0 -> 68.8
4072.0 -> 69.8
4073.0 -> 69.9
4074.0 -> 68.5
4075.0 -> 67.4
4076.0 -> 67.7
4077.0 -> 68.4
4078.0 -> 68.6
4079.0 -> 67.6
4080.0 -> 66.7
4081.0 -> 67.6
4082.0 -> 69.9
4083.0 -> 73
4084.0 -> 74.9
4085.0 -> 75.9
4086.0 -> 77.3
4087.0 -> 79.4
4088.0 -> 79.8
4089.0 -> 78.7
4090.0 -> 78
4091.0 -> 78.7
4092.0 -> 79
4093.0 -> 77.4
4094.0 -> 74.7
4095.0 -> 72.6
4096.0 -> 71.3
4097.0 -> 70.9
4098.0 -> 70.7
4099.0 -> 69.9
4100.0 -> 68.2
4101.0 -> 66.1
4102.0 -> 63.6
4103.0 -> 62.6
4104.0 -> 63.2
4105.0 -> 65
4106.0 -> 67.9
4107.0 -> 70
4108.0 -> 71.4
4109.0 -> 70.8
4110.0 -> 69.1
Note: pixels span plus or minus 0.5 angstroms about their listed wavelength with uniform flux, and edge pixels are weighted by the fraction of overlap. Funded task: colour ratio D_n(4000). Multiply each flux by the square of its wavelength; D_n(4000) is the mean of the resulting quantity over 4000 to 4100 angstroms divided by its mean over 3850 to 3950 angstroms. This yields 2.0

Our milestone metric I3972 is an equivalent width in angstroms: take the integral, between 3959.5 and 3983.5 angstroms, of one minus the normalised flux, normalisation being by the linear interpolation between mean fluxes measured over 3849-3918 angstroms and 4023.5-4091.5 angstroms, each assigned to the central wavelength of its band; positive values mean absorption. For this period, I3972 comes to 6.8 angstroms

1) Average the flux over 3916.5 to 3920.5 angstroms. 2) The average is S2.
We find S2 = 48.1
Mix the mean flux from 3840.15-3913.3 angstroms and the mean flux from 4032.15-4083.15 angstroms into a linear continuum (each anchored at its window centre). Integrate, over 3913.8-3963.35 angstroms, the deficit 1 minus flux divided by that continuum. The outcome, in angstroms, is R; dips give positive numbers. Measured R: 9.5 angstroms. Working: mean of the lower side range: 39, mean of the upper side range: 68.4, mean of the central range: 39.7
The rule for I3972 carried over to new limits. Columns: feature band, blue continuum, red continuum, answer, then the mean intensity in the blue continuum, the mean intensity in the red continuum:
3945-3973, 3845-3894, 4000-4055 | 7.6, 36.5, 71.9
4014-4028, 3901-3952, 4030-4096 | -3.8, 40.1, 70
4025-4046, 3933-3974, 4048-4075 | -3.2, 37.9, 67.8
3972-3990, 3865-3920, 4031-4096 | 0.8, 41.9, 70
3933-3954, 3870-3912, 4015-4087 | 5.1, 41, 70.3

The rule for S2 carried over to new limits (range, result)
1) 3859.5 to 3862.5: 30.5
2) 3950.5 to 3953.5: 52.4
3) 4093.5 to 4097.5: 72.4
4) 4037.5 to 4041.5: 73.6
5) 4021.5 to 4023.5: 77.1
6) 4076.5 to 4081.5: 67.8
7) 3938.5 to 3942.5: 33.6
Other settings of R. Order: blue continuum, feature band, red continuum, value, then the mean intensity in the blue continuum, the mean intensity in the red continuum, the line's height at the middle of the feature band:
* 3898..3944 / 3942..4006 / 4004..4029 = 9.26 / 39.2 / 76.1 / 59.7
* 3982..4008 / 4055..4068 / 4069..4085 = 0.56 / 65.9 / 69.4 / 68.7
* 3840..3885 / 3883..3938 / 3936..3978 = -2.82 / 35.5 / 40.1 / 37.8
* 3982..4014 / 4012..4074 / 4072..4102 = -0.46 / 68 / 72.2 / 70.1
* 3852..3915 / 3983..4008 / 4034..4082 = -3.44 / 39.5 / 68.4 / 58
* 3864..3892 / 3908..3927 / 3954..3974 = -4.24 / 36.9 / 37.3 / 37.1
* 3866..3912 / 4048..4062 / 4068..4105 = -0.33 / 40.8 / 71.1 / 66.3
